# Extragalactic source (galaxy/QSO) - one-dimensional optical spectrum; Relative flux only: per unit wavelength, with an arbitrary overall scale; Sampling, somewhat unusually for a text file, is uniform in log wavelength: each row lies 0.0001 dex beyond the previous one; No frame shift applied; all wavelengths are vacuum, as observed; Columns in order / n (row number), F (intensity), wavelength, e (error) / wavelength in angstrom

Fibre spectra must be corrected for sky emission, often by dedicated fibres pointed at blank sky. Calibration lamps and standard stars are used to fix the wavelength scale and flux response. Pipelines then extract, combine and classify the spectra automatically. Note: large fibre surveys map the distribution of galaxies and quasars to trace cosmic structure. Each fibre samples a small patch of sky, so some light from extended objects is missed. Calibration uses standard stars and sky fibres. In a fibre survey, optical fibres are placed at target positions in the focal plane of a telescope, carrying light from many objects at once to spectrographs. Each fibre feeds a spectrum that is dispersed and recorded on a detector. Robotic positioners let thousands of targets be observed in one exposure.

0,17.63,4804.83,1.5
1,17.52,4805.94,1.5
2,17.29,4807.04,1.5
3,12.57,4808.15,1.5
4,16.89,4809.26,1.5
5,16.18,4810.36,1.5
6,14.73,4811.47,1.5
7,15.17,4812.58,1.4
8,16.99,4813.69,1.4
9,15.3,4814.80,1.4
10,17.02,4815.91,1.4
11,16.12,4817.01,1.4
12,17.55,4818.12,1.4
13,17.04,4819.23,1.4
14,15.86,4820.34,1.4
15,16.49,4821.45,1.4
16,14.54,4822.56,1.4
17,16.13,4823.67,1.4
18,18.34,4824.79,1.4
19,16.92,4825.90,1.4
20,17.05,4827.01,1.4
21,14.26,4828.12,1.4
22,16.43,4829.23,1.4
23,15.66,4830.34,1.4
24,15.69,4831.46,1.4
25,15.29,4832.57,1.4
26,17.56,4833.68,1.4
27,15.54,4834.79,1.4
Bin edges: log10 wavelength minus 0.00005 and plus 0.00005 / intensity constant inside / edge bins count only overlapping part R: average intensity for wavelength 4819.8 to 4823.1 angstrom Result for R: 15.6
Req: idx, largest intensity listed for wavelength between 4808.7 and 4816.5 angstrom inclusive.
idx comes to 17.02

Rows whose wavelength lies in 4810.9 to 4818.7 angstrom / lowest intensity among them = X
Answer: 14.73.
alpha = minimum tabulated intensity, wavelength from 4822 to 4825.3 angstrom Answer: 14.54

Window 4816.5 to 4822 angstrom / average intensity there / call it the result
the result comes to 16.6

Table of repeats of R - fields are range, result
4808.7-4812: 16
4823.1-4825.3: 17.1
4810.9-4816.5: 15.8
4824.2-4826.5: 17.5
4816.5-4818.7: 16.8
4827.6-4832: 15.5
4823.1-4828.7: 16.5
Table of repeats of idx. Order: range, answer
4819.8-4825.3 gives 18.34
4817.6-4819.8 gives 17.55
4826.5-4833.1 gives 17.05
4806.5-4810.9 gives 17.29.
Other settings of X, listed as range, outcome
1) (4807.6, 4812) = 12.57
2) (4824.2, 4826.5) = 16.92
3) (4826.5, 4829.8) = 14.26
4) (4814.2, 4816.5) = 15.3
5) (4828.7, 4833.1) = 15.29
